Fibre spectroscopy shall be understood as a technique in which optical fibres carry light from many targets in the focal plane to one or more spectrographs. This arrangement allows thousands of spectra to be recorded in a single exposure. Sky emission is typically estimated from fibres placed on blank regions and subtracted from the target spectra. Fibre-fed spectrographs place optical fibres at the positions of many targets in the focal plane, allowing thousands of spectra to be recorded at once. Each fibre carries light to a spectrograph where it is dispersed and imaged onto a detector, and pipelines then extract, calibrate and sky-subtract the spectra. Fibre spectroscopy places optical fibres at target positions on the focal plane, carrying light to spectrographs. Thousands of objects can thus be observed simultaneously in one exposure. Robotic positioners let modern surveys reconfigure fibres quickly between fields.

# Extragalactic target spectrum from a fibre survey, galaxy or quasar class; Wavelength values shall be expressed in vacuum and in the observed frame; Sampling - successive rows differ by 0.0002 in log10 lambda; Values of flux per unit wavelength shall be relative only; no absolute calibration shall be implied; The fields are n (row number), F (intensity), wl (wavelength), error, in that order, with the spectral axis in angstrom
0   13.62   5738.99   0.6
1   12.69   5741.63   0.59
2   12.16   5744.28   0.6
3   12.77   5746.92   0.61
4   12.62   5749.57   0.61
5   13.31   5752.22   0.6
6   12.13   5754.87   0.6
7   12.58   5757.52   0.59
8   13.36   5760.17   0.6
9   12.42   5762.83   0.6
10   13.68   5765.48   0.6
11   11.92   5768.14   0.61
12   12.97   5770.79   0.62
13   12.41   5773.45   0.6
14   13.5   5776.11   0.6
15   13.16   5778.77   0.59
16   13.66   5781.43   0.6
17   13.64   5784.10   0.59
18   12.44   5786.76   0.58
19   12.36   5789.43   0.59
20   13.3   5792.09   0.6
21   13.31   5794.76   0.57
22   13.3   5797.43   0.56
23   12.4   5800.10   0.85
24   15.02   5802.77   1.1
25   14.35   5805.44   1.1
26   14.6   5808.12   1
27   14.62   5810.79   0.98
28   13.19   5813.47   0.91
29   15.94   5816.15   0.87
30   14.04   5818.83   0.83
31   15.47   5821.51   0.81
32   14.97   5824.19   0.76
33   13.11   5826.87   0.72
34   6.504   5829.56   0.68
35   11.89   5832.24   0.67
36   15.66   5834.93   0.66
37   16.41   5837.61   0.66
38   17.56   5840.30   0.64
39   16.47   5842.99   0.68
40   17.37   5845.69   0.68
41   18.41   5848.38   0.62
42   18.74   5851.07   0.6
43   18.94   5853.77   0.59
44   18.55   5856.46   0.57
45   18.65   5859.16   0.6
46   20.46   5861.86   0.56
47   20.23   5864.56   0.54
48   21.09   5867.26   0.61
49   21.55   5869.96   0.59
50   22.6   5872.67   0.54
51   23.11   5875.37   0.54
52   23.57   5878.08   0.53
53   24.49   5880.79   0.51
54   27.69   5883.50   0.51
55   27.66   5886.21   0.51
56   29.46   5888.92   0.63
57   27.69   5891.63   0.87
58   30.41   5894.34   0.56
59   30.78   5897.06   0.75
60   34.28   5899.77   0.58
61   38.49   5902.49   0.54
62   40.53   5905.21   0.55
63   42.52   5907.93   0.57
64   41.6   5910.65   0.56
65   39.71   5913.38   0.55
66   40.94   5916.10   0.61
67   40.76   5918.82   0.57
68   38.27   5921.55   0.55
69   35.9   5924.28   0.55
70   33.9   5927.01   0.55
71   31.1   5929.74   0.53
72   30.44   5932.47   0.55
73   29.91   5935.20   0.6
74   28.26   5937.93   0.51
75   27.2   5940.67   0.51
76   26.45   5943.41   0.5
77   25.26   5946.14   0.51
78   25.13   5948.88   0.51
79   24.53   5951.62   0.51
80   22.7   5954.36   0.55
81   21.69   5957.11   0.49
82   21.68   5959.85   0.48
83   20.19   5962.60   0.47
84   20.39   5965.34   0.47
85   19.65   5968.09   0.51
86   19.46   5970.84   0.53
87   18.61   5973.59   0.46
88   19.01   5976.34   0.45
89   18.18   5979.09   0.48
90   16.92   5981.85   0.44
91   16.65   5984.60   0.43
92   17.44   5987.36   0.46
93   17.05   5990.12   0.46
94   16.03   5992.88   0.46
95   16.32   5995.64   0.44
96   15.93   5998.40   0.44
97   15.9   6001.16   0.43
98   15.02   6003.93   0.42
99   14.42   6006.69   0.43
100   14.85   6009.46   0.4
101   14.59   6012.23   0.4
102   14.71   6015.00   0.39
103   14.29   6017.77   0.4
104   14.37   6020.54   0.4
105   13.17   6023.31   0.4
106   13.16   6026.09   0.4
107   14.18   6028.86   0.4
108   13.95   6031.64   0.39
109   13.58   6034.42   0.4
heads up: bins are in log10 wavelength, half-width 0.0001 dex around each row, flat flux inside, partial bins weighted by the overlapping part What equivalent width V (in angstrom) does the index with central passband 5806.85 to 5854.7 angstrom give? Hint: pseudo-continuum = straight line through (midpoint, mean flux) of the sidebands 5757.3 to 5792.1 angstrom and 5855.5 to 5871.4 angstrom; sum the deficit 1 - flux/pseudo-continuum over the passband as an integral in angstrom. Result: 6.37 angstrom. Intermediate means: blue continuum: 13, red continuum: 20.1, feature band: 15.2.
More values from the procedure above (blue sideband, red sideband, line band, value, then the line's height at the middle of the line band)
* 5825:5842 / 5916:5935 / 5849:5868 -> 0.03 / 19.5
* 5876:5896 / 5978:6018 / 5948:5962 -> -1.84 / 20.2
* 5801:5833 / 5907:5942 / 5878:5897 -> 0.09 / 27.9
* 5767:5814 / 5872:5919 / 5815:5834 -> 6.09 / 19.6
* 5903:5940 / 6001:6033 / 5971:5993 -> 4.60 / 22.4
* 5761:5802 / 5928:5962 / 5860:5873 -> -0.74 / 19.8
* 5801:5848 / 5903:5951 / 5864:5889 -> 0.48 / 24.4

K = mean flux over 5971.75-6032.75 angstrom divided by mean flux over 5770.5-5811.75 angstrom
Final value 1.2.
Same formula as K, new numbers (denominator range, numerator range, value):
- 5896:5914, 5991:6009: 0.41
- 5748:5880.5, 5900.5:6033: 1.53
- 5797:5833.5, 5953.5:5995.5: 1.40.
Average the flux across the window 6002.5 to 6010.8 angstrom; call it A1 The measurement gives 14.8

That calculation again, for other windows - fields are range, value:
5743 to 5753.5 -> 12.7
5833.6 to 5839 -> 16.1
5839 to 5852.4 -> 17.7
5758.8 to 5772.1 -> 12.9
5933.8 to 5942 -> 28.5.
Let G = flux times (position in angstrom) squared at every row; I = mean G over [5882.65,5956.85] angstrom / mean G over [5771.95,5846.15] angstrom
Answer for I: 2.4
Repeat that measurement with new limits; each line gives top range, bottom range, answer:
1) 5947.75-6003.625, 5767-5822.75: 1.49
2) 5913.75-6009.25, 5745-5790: 1.95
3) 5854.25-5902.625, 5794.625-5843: 1.82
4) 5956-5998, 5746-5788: 1.54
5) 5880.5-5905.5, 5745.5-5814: 2.45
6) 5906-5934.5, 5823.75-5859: 2.42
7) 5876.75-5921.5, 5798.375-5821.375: 2.45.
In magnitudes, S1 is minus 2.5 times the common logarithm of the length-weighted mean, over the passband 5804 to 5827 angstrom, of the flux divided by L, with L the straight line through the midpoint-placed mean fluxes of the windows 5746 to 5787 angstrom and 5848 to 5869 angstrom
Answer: 0.13 mag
